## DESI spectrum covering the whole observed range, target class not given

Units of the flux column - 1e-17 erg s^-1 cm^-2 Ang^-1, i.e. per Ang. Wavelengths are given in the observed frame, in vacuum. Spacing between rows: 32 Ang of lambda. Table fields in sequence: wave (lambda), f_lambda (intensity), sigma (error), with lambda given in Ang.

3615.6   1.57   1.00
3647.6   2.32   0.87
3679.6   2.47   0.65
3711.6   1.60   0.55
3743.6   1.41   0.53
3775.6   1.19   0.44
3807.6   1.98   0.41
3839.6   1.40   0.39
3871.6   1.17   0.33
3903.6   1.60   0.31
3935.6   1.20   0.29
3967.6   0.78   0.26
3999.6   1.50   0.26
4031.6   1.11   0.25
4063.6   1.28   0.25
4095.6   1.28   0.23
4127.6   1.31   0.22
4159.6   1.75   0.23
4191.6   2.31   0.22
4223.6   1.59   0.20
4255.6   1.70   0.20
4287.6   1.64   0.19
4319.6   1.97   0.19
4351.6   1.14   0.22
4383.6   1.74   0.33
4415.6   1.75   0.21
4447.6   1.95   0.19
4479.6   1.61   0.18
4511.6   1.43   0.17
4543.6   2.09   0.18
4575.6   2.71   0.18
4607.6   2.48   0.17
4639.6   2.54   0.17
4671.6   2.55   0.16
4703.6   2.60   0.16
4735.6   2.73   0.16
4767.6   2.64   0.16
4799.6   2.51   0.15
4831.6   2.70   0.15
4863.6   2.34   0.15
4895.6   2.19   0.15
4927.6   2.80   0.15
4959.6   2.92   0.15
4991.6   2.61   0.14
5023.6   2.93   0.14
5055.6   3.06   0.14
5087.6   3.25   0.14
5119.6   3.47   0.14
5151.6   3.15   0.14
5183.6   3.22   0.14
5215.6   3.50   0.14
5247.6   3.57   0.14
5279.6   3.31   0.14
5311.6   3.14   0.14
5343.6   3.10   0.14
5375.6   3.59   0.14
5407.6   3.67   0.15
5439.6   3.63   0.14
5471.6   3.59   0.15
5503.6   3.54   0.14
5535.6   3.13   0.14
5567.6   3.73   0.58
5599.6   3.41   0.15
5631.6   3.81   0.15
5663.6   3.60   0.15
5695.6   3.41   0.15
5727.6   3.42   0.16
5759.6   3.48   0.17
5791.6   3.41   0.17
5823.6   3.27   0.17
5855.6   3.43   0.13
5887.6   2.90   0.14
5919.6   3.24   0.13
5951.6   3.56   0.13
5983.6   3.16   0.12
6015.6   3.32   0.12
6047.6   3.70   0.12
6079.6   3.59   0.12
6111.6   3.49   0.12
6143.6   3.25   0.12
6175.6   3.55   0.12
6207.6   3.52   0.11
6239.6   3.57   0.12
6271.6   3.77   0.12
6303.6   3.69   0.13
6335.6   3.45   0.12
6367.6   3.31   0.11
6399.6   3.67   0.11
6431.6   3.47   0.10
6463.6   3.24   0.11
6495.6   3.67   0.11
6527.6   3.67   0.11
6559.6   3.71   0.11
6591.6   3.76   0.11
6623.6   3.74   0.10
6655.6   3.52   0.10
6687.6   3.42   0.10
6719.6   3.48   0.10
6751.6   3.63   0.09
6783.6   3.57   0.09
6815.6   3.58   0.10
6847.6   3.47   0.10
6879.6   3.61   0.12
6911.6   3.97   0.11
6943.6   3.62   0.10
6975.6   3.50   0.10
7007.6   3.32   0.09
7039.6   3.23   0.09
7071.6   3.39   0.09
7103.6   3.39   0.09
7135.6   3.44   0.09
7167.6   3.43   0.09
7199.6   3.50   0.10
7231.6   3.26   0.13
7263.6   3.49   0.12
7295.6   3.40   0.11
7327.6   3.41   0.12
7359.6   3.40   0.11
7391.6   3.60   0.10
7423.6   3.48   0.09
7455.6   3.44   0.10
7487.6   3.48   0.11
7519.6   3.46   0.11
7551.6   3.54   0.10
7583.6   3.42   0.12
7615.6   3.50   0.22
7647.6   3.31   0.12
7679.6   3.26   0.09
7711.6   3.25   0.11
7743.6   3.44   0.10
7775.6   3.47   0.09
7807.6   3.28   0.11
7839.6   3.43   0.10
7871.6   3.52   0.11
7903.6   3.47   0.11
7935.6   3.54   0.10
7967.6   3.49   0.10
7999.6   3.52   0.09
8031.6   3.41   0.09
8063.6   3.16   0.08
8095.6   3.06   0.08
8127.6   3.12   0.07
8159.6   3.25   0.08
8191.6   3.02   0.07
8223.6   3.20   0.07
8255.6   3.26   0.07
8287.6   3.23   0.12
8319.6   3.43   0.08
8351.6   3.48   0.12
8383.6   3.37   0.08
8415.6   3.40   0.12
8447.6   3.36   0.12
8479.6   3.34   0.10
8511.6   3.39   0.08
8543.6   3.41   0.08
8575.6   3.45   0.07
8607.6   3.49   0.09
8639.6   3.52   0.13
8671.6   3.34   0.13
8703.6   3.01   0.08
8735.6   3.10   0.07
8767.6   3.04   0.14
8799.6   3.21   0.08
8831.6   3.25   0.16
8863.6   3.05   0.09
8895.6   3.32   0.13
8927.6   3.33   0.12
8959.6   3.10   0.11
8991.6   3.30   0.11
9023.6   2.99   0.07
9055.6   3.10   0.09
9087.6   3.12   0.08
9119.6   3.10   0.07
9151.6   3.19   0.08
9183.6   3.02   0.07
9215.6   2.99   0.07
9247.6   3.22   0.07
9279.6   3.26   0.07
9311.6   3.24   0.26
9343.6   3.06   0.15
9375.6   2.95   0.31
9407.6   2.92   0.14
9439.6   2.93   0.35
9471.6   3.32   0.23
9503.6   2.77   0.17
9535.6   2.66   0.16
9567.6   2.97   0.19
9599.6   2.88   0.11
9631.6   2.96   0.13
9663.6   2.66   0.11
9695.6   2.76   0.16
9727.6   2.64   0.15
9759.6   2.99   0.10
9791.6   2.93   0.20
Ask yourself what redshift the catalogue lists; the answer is 0.14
